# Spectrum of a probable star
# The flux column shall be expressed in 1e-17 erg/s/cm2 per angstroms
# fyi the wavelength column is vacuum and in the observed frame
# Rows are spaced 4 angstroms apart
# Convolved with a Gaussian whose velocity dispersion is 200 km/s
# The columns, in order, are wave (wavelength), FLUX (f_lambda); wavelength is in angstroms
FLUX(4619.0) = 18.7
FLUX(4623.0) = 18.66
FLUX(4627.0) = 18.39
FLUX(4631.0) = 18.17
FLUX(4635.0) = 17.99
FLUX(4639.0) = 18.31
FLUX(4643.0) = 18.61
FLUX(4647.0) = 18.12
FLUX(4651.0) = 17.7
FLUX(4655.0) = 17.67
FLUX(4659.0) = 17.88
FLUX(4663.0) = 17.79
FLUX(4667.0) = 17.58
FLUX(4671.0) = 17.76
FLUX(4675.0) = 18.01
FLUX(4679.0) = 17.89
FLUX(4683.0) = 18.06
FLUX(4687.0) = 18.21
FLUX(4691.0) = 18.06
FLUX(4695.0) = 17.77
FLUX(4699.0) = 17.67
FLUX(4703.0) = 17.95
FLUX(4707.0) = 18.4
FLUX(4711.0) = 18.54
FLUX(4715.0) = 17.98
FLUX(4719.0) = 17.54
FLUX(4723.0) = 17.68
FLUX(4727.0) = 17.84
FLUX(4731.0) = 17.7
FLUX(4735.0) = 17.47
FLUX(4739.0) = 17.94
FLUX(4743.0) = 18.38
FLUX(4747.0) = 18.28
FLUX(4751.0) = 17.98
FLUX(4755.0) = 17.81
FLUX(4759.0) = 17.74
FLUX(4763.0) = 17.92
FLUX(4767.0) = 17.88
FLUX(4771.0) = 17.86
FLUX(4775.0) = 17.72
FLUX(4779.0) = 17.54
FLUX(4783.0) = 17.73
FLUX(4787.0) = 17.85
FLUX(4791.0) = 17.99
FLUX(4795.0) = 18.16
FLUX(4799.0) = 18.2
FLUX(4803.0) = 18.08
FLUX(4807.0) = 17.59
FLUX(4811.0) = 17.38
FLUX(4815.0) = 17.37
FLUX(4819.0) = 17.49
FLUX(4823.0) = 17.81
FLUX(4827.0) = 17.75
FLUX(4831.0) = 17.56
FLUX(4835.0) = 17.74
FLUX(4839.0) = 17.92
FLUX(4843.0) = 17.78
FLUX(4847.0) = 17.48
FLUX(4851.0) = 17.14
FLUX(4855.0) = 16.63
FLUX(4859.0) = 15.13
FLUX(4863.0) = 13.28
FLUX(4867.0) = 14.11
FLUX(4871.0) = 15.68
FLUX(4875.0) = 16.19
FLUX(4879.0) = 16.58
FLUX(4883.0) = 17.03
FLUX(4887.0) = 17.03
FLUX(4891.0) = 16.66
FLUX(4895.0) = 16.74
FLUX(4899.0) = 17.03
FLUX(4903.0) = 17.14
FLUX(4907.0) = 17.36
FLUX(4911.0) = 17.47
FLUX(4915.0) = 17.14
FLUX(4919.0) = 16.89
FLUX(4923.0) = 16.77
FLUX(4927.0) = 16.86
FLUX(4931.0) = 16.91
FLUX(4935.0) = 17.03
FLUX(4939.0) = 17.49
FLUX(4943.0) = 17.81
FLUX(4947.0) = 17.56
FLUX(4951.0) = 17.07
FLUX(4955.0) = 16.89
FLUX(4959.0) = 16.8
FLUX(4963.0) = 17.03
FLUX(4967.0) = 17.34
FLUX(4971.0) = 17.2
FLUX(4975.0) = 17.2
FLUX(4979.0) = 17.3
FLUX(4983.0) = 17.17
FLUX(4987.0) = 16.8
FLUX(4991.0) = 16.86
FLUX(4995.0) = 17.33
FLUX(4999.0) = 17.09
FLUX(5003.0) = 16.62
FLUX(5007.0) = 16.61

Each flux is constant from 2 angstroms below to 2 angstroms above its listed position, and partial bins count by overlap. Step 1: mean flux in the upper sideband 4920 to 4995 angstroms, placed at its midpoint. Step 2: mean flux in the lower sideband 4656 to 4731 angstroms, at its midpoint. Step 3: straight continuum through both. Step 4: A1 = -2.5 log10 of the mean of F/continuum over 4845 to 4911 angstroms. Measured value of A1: 0.06 mag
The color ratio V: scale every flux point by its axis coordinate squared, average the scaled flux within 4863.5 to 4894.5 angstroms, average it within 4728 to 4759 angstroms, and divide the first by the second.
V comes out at 0.95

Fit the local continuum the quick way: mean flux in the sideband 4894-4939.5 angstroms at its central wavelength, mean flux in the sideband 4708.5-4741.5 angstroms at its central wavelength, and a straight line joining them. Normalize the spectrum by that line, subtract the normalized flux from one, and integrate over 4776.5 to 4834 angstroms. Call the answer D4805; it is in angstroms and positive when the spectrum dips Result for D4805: -0.7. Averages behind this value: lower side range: 17.9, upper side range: 17.1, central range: 17.7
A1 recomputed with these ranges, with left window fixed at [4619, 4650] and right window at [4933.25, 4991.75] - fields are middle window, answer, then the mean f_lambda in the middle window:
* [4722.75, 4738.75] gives 0.02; 17.7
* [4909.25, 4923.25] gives 0.02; 17.1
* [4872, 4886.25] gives 0.06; 16.6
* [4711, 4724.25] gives 0.01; 17.9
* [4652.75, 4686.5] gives 0.02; 17.8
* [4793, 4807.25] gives -0.02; 18.1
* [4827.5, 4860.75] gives 0.02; 17.2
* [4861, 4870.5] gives 0.24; 14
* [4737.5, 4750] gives -0.02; 18.2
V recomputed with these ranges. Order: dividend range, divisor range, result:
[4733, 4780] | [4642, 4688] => 1.04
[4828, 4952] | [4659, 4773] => 1.01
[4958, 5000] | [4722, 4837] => 1.04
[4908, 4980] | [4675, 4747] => 1.05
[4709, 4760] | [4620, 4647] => 1.02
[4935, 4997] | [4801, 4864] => 1.06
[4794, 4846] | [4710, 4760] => 1.03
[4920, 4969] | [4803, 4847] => 1.02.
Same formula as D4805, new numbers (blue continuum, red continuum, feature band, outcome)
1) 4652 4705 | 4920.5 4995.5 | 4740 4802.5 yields -1.1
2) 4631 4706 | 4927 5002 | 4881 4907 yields 0.6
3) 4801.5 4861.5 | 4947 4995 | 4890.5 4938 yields 0.5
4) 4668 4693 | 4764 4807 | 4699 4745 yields 0.0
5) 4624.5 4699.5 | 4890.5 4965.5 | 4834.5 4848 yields -0.3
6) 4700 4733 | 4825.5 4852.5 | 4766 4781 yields 0.0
